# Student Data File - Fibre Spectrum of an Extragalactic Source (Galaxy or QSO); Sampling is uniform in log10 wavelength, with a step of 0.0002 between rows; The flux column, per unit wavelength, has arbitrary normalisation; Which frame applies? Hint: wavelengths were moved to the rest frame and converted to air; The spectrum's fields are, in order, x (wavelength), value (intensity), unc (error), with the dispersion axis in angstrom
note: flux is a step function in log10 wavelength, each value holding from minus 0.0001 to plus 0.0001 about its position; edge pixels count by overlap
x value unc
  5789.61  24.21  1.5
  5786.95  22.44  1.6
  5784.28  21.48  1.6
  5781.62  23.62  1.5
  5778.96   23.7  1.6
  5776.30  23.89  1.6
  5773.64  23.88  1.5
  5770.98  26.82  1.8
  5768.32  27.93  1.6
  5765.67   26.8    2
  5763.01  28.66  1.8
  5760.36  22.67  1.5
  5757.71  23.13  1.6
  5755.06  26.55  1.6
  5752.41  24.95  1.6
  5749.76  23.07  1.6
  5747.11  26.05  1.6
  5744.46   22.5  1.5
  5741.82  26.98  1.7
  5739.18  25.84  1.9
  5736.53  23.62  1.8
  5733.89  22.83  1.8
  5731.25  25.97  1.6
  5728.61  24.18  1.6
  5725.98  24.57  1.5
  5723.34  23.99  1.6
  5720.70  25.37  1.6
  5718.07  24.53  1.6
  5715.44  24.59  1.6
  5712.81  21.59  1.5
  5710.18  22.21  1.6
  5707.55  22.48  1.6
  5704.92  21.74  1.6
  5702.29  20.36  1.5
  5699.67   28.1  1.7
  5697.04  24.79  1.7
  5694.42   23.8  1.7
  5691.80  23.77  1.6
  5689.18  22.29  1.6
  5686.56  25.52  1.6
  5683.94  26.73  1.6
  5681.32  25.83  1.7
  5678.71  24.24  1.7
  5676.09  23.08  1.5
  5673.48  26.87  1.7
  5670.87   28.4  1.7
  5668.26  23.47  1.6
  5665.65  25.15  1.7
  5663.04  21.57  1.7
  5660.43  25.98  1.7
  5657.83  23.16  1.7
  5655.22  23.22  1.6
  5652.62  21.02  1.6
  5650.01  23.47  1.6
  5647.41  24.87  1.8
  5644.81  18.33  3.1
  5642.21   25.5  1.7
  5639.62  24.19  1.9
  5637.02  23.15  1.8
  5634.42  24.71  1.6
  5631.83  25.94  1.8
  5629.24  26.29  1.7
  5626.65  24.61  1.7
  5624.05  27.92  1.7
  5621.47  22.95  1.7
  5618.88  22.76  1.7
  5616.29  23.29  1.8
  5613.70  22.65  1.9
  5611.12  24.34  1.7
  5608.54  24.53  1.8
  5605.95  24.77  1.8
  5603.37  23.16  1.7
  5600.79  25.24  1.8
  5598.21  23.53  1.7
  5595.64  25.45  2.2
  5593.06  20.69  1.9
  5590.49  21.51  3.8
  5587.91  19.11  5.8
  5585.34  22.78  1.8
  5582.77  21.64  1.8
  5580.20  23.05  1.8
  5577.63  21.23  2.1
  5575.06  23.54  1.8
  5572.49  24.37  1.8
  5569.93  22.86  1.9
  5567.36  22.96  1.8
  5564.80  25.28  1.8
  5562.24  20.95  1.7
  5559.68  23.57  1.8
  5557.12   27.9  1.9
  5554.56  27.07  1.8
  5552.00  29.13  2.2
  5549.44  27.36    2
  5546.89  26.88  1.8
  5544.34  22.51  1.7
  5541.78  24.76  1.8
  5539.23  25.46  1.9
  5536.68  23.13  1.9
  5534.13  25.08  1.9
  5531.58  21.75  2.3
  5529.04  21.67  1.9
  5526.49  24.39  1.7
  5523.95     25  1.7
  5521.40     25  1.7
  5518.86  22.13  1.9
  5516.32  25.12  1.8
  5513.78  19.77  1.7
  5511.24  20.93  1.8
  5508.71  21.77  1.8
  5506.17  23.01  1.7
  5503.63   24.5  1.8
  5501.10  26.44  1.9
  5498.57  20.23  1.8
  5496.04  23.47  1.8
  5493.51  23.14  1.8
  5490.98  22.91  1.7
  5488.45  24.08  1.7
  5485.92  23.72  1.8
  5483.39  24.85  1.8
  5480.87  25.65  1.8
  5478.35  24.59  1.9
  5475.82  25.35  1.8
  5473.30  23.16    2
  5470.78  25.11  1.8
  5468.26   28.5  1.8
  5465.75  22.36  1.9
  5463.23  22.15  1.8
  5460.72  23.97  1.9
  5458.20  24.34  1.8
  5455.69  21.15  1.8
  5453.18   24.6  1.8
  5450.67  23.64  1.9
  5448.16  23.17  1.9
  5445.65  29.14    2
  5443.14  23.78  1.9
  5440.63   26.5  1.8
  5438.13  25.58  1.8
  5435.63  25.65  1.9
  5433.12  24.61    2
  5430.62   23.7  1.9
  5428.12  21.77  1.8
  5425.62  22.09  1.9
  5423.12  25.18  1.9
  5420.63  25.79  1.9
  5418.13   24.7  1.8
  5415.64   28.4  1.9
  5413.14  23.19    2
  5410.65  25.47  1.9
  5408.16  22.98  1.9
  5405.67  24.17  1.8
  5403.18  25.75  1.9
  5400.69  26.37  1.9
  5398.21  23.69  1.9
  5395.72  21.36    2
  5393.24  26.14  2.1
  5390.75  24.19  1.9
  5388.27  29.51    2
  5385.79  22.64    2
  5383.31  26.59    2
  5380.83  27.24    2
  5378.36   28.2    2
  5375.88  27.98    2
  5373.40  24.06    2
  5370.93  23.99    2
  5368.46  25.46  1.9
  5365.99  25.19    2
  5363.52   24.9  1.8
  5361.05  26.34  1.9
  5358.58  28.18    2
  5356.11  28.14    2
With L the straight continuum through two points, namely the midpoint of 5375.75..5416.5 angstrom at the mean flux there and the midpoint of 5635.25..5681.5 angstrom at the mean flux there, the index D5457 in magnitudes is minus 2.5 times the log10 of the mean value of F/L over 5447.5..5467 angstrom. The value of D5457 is 0.086 mag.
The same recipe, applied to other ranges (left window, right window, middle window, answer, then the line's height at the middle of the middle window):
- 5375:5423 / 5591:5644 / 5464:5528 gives 0.05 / 24.9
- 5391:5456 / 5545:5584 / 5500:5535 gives 0.06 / 24.5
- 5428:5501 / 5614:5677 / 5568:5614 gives 0.05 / 24.2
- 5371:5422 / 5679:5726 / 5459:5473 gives 0.03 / 25.1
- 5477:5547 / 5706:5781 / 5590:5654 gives 0.01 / 24.1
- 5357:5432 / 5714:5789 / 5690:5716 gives 0.07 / 24.7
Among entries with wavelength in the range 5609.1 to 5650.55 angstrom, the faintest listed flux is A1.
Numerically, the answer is 18.33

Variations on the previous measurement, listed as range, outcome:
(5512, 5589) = 19.11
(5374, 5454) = 21.36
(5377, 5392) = 22.64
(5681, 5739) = 20.36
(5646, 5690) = 21.02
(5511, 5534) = 19.77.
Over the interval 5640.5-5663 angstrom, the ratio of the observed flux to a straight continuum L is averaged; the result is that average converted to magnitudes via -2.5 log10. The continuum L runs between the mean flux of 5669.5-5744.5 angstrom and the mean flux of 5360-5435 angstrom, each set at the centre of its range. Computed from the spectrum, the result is 0.06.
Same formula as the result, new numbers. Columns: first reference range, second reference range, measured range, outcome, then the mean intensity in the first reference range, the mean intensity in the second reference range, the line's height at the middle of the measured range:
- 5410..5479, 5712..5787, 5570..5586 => 0.08 mag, 24.5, 24.6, 24.6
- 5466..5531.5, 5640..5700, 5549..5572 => -0.05 mag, 23.7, 24.3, 23.9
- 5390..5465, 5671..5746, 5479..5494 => 0.01 mag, 24.4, 24.3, 24.4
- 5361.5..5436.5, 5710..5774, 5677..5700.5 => 0.00 mag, 25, 24.8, 24.9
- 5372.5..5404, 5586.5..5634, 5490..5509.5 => 0.07 mag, 25.7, 23.8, 24.8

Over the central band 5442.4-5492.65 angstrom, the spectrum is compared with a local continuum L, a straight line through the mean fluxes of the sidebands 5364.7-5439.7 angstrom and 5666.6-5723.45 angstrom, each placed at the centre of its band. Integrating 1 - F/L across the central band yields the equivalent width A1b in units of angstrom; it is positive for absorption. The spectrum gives 1.17 angstrom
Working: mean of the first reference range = 25.1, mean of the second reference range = 24.3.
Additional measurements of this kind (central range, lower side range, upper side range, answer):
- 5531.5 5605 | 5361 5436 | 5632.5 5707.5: 1.6 angstrom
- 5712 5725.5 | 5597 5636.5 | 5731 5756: 0.3 angstrom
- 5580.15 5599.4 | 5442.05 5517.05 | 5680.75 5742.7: 1.5 angstrom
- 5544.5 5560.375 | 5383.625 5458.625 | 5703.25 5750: -1.6 angstrom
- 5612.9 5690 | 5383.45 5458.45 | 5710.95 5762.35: 0.7 angstrom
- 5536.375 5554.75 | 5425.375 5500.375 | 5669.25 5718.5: -1.3 angstrom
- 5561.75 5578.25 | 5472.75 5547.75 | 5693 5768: 0.5 angstrom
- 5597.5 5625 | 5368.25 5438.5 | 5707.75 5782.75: 0.8 angstrom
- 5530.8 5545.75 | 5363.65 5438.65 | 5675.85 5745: 0.5 angstrom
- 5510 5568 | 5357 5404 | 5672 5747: 1.7 angstrom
